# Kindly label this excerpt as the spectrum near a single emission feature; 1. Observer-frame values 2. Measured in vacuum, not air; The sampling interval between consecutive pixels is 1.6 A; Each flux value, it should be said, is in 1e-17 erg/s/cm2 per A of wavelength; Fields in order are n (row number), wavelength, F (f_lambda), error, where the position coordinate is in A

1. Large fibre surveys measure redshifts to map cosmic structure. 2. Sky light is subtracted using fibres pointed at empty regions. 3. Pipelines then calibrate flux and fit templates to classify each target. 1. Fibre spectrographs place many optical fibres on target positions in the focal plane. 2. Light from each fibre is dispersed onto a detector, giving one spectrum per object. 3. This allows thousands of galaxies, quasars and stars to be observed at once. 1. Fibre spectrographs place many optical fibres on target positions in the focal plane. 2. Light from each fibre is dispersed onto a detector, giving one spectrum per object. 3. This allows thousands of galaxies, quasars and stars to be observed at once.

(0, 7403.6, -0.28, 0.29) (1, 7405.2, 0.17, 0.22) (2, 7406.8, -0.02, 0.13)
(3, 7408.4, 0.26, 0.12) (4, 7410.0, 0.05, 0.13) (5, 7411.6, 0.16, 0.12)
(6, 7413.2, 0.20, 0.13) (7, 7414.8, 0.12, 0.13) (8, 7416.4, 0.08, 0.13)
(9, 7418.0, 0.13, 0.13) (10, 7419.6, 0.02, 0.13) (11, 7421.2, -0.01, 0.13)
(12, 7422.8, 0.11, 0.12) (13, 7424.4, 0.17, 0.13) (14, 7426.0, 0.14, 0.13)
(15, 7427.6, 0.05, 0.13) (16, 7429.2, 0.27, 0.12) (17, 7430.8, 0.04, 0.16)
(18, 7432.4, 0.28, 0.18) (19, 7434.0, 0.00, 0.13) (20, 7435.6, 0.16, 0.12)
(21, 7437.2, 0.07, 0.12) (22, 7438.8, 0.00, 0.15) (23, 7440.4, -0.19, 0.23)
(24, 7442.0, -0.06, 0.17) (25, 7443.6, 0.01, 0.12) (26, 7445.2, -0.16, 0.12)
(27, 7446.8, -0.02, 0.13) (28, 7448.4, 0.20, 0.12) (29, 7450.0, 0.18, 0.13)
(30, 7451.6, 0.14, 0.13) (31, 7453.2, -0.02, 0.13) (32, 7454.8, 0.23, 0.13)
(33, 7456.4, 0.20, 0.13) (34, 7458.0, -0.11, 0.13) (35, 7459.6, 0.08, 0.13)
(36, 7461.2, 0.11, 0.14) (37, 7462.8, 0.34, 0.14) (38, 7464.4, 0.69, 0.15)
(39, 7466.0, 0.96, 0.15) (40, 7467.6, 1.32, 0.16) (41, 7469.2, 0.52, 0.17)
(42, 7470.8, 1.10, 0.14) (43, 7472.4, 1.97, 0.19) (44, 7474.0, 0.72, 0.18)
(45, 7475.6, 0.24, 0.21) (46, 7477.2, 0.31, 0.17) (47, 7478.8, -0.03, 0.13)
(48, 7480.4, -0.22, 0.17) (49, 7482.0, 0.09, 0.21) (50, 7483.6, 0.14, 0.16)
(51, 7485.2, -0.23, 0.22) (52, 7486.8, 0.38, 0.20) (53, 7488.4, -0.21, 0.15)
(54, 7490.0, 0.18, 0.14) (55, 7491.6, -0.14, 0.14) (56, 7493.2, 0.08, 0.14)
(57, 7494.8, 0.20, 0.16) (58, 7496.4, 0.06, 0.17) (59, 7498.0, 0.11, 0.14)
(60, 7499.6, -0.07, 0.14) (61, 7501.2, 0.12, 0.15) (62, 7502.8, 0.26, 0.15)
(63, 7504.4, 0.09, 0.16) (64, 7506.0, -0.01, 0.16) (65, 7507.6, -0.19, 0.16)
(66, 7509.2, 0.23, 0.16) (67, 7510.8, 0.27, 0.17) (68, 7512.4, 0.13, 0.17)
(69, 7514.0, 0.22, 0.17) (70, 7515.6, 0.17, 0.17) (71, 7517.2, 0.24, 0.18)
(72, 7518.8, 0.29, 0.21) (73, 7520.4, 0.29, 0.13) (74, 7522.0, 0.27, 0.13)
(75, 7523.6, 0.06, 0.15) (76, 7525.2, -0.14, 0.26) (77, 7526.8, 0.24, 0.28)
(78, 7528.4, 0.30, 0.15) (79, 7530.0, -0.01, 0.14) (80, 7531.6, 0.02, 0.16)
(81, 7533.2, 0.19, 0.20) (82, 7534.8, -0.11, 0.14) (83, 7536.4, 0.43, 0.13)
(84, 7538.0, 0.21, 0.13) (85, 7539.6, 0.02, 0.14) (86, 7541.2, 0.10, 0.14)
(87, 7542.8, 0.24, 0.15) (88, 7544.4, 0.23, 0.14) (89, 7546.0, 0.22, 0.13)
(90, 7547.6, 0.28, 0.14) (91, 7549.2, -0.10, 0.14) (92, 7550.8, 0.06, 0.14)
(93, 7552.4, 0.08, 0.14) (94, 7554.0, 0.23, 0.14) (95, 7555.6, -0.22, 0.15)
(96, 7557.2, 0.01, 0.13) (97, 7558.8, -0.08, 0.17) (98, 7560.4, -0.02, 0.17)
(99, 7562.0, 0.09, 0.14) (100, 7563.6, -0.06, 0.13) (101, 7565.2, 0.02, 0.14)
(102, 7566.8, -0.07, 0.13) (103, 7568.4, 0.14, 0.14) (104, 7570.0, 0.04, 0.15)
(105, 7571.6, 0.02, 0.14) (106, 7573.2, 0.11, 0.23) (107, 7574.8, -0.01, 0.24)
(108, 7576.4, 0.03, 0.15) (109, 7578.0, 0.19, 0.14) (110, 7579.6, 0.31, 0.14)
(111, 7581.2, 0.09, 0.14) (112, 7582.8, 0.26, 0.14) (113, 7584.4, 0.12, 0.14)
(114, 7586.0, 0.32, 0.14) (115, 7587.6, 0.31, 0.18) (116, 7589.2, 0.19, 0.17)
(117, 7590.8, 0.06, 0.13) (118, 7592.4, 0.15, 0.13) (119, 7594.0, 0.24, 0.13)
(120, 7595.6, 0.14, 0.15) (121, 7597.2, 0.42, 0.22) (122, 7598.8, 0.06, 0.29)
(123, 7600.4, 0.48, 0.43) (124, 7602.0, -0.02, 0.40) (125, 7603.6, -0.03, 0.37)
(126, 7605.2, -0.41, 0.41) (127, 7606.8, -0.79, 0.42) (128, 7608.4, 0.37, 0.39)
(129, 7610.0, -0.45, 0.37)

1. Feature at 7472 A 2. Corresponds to [O II] 3727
